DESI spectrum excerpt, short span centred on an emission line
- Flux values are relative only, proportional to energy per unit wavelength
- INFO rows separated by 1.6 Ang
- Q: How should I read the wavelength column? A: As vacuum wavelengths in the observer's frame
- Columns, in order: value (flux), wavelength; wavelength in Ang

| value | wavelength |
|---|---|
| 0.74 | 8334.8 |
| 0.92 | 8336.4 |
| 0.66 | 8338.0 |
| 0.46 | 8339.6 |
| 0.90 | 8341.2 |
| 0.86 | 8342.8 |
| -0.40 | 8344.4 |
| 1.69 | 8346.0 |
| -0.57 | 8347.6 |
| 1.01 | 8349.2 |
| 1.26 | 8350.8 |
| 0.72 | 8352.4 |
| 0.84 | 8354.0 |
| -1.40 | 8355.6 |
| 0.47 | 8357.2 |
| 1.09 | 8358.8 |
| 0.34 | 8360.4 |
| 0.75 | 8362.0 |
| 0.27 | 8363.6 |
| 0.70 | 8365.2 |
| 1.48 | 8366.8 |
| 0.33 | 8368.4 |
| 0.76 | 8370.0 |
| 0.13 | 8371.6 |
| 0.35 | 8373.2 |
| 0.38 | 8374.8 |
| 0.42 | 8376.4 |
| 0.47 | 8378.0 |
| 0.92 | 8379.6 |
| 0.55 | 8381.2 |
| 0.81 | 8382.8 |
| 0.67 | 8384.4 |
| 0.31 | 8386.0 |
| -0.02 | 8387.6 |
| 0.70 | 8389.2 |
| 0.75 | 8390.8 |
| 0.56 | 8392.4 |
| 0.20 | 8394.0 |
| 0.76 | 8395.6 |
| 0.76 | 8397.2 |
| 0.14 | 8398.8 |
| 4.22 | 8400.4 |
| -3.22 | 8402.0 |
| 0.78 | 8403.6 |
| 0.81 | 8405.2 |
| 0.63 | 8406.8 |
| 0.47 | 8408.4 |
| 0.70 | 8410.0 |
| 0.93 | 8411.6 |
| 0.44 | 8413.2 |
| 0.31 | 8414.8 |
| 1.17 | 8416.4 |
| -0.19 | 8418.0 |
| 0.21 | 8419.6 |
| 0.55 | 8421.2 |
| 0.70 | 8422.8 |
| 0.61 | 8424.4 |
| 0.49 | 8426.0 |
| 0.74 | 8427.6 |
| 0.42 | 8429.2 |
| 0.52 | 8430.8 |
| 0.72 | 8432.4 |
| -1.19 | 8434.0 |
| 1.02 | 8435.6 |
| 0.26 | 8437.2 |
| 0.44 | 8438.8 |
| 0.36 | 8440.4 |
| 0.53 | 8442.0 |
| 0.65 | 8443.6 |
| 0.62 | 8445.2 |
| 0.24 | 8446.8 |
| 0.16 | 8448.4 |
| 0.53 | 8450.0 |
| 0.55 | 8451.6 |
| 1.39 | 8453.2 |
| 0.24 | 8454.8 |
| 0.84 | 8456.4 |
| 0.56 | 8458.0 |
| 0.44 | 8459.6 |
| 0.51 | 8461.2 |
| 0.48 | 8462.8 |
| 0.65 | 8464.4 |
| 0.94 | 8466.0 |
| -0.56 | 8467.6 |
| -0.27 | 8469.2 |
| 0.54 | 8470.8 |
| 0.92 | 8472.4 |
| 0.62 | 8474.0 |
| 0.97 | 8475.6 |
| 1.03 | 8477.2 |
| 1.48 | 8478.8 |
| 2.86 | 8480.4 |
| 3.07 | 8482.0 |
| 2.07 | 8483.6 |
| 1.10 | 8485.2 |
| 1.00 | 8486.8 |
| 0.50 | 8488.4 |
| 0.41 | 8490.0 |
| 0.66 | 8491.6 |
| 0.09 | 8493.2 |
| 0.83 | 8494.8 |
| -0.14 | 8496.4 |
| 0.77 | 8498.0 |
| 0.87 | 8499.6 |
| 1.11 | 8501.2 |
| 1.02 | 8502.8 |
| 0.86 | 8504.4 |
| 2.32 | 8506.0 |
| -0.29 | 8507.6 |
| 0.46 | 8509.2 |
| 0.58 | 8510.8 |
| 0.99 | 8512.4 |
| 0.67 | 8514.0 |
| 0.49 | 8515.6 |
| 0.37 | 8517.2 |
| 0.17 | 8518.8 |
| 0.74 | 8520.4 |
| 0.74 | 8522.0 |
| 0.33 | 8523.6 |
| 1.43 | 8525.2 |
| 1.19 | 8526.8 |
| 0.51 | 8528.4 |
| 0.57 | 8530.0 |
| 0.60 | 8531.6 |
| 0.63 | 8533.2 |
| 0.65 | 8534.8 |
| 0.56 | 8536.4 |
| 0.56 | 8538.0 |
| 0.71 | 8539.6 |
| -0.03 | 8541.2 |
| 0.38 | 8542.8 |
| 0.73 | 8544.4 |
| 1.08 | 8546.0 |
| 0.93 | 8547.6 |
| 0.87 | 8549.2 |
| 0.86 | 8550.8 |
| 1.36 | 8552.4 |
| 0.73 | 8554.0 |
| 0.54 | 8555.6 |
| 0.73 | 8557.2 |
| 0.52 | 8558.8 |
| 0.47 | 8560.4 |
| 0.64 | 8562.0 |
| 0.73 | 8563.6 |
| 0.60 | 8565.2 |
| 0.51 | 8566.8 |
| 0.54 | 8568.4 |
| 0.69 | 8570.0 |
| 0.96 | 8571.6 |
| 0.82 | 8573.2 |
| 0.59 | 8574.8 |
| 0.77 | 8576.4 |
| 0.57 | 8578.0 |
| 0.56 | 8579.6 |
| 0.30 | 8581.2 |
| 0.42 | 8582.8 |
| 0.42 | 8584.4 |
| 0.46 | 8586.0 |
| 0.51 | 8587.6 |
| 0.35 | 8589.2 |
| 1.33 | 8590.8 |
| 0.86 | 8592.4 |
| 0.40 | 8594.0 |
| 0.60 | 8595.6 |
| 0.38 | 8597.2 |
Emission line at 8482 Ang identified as H-gamma 4340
